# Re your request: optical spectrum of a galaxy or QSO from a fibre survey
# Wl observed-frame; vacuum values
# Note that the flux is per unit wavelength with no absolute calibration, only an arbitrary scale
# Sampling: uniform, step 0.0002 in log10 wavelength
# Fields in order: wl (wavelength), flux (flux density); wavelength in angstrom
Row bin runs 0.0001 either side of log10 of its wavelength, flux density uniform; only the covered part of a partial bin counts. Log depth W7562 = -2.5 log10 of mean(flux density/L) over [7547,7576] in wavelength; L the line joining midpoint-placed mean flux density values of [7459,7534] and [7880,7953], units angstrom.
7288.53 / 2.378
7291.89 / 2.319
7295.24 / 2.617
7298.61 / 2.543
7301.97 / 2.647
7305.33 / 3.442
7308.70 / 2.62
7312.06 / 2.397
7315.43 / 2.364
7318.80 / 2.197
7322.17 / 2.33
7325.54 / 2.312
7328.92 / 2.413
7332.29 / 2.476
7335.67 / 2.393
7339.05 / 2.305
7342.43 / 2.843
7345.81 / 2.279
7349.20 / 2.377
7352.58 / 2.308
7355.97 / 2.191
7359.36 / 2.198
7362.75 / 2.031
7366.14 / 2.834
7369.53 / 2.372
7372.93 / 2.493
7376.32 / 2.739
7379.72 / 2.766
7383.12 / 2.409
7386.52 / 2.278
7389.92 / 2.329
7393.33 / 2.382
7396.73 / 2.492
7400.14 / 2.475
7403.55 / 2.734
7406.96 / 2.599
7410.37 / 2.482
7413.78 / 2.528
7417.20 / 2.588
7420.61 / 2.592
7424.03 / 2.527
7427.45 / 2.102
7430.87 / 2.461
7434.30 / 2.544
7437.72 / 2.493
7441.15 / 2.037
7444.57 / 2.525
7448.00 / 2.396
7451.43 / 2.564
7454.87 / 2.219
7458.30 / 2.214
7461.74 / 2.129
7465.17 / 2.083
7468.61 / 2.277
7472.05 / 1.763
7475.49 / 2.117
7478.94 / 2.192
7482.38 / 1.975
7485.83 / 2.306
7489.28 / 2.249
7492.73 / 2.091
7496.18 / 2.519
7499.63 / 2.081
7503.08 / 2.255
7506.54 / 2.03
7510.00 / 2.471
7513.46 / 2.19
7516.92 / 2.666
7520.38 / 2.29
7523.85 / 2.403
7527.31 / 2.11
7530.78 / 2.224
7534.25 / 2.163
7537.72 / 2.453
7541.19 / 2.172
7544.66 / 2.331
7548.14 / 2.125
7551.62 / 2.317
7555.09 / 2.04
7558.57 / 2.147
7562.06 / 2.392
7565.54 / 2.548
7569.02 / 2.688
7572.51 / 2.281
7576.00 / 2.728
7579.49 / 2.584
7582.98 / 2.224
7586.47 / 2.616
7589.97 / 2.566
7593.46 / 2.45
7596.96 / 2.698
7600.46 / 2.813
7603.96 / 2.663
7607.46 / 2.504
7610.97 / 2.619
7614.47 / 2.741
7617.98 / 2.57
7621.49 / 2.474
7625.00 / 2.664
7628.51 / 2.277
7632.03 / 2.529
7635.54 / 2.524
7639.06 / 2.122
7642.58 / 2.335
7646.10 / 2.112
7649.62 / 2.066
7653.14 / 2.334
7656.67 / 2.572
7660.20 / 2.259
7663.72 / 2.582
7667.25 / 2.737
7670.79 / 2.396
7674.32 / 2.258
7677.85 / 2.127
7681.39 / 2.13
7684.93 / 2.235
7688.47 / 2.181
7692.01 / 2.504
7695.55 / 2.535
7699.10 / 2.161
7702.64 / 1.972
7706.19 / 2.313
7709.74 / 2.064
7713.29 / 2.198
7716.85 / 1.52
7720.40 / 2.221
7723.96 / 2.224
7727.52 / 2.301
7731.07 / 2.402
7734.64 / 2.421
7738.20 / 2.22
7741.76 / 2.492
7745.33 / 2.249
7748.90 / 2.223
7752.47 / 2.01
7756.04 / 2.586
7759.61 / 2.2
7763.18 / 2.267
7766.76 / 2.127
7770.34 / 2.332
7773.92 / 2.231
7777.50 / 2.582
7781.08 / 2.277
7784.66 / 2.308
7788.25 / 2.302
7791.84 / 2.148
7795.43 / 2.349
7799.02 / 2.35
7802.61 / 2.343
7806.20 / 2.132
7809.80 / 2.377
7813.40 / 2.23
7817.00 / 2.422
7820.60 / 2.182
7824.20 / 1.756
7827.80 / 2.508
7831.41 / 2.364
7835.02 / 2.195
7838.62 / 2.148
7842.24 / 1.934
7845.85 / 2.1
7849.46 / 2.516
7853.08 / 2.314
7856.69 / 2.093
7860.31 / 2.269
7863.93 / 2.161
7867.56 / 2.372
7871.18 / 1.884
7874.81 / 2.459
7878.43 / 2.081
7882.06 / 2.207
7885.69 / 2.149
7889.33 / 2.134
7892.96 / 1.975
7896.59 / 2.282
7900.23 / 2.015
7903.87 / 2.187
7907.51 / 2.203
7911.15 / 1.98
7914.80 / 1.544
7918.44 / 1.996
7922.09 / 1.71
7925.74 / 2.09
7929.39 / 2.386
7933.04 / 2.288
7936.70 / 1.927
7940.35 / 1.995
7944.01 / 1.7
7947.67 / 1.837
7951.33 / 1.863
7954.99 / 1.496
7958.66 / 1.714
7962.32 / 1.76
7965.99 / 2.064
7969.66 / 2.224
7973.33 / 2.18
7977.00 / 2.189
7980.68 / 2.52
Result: -0.079 mag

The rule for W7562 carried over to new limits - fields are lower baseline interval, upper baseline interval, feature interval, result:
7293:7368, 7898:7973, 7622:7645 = -0.09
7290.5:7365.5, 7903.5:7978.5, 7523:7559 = 0.02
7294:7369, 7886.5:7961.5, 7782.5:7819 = -0.11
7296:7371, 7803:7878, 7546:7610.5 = -0.06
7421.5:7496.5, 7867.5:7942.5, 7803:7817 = -0.08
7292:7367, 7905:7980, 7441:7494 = 0.07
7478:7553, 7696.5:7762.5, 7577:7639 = -0.14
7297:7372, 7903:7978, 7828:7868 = -0.10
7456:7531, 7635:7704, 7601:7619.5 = -0.16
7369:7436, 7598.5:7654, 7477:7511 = 0.13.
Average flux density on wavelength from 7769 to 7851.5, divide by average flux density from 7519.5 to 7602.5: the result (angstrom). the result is 0.9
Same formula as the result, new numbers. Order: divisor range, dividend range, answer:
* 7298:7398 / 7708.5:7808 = 0.92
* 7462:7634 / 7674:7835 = 0.95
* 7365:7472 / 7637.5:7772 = 0.93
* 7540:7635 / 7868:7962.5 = 0.81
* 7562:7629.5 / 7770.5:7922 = 0.86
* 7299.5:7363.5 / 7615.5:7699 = 0.97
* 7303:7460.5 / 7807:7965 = 0.85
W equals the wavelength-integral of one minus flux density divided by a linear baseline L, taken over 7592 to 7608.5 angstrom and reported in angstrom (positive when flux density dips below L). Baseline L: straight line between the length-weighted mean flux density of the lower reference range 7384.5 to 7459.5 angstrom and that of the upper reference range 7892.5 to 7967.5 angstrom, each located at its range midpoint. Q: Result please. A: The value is -2.7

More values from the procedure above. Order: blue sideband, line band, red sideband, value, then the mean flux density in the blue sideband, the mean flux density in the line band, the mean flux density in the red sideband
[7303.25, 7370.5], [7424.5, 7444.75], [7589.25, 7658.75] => 0.8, 2.44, 2.36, 2.48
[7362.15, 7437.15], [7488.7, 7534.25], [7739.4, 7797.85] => 3.0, 2.5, 2.27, 2.29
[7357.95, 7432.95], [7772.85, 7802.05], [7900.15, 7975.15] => -3.1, 2.47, 2.32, 1.96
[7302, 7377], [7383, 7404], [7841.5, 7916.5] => -0.1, 2.45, 2.43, 2.14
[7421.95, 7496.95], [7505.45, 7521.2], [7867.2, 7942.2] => -0.7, 2.26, 2.34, 2.08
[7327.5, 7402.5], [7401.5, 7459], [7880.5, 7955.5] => -1.7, 2.43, 2.45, 2.01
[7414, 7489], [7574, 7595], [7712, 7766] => -2.4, 2.29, 2.53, 2.23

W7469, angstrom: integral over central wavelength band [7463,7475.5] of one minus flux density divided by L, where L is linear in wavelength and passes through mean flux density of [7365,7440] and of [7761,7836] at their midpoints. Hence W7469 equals 2.1 angstrom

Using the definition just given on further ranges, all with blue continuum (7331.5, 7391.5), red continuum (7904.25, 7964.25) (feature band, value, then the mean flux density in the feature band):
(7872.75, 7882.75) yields -1.44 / 2.25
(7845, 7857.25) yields -1.84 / 2.29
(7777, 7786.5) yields -1.46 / 2.36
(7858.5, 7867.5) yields -1.23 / 2.24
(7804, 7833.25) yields -3.37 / 2.25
